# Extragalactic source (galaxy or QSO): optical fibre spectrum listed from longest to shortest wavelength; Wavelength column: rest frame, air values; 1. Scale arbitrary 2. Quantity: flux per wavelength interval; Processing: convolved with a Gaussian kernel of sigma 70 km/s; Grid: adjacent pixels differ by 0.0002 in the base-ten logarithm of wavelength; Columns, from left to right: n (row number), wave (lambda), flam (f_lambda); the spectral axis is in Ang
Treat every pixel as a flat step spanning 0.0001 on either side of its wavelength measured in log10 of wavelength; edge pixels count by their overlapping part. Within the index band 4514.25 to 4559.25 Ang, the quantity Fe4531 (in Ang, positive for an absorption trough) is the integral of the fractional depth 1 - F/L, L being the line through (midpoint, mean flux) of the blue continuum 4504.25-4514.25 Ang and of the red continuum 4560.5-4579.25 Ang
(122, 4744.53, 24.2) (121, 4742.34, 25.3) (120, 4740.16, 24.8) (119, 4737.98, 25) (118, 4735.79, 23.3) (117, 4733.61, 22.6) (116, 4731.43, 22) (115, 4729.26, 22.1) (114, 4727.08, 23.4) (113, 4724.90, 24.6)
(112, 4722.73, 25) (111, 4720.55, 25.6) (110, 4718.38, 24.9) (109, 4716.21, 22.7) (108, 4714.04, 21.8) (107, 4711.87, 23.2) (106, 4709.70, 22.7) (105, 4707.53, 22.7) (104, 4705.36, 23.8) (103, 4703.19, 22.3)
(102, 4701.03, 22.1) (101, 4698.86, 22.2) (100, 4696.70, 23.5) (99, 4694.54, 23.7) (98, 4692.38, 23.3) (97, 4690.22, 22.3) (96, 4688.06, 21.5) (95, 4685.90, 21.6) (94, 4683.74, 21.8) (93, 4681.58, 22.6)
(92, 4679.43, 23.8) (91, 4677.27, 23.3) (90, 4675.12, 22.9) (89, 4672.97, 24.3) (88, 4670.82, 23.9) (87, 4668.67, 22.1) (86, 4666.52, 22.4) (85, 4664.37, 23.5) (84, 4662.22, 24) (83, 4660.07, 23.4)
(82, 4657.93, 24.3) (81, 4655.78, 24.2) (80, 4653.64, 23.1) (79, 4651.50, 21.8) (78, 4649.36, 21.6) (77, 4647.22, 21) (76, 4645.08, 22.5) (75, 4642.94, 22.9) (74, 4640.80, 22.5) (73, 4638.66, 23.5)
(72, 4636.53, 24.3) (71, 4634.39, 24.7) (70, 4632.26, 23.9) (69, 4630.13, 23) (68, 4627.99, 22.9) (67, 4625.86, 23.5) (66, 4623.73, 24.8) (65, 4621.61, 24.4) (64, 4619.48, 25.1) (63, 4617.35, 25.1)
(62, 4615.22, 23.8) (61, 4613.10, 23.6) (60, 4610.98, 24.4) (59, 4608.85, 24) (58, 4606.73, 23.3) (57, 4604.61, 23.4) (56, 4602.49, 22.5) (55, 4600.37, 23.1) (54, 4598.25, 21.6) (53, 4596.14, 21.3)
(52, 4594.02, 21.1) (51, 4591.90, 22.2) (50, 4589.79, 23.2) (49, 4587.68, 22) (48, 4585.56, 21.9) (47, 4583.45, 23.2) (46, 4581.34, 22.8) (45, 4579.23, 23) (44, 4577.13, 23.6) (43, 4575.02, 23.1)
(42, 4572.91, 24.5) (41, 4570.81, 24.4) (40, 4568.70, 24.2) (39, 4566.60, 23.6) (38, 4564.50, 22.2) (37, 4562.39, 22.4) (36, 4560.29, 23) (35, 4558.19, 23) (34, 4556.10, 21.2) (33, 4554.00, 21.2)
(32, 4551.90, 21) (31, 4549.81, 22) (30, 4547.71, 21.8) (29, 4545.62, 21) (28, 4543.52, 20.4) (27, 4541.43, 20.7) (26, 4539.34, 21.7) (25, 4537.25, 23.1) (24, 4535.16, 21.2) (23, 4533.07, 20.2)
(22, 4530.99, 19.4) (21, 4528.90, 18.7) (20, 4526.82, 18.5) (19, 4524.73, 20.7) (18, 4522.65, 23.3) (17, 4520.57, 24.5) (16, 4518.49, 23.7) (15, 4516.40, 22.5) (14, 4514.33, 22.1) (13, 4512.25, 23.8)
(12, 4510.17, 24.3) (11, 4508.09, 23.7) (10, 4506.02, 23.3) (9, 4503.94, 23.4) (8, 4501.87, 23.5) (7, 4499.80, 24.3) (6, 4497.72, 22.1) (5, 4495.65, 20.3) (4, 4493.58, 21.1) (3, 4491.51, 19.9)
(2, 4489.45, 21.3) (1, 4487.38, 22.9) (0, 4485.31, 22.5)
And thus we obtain 4.0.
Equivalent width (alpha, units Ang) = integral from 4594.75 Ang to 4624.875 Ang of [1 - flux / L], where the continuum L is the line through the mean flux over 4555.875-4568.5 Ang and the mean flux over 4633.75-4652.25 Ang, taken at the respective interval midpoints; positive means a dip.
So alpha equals -1.1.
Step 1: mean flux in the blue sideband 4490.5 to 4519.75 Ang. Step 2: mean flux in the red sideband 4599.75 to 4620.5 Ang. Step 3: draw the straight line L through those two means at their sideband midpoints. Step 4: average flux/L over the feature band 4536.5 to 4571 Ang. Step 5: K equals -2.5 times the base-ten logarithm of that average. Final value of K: 0.05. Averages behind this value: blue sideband 22.7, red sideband 23.8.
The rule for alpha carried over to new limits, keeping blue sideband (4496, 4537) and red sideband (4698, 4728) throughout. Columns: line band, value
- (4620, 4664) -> -0.7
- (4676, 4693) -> 0.5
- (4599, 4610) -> -0.2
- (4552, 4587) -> -0.5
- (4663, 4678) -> -0.1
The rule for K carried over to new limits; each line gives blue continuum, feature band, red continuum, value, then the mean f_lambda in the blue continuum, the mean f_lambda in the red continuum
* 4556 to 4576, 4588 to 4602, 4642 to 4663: 0.05 mag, 23.3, 22.9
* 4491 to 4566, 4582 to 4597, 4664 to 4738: 0.01 mag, 21.9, 23.1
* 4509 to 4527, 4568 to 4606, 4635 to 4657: 0.00 mag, 22.8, 22.8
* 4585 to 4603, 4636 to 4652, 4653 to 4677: 0.03 mag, 22.1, 23.5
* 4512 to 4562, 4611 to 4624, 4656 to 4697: -0.09 mag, 21.6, 23.1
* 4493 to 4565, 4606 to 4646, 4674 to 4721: -0.06 mag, 22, 22.9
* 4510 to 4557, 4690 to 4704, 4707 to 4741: 0.02 mag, 21.6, 23.5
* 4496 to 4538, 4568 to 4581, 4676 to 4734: -0.06 mag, 22.3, 23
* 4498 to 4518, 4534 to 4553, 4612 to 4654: 0.10 mag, 23.4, 23.4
